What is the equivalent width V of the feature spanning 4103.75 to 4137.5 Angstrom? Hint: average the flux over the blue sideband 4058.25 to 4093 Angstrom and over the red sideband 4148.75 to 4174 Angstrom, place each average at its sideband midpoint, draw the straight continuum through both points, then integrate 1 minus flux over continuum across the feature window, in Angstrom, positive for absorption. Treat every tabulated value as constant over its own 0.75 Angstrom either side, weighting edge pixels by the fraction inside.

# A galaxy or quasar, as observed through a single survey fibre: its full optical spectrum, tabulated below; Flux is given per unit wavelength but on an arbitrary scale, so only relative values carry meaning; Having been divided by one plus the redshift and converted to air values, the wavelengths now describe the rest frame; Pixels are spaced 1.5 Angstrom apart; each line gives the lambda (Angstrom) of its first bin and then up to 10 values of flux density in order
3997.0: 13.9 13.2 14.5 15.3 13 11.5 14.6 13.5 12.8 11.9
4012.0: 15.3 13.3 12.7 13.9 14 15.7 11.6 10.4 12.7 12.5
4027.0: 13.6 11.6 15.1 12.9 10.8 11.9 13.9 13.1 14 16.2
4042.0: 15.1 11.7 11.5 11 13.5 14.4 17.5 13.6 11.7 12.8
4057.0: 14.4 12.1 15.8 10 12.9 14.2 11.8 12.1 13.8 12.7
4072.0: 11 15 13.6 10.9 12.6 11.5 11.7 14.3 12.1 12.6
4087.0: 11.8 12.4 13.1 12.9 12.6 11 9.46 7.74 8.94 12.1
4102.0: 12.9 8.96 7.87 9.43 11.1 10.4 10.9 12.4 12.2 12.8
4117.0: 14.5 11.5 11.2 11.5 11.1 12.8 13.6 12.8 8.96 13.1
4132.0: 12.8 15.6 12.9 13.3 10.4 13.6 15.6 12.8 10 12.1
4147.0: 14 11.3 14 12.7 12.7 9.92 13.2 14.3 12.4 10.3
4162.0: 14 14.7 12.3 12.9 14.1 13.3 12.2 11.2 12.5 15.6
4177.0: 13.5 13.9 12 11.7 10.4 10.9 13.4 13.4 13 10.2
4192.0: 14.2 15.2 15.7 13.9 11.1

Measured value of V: 2.1 Angstrom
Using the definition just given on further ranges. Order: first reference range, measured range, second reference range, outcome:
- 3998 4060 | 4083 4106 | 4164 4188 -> 3.4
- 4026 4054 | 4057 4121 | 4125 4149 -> 5.5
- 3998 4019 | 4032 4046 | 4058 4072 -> 0.0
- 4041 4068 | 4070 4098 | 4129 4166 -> 2.0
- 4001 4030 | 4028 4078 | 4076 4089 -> -1.8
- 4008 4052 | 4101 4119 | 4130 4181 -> 2.5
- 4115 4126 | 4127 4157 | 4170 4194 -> -0.4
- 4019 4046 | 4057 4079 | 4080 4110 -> -1.5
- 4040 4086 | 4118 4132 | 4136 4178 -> 1.1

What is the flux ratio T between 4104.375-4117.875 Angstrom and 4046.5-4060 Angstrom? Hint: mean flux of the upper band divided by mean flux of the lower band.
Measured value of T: 0.8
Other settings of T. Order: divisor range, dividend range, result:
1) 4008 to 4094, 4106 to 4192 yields 0.96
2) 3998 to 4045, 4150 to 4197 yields 0.97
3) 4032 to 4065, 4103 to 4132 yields 0.87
